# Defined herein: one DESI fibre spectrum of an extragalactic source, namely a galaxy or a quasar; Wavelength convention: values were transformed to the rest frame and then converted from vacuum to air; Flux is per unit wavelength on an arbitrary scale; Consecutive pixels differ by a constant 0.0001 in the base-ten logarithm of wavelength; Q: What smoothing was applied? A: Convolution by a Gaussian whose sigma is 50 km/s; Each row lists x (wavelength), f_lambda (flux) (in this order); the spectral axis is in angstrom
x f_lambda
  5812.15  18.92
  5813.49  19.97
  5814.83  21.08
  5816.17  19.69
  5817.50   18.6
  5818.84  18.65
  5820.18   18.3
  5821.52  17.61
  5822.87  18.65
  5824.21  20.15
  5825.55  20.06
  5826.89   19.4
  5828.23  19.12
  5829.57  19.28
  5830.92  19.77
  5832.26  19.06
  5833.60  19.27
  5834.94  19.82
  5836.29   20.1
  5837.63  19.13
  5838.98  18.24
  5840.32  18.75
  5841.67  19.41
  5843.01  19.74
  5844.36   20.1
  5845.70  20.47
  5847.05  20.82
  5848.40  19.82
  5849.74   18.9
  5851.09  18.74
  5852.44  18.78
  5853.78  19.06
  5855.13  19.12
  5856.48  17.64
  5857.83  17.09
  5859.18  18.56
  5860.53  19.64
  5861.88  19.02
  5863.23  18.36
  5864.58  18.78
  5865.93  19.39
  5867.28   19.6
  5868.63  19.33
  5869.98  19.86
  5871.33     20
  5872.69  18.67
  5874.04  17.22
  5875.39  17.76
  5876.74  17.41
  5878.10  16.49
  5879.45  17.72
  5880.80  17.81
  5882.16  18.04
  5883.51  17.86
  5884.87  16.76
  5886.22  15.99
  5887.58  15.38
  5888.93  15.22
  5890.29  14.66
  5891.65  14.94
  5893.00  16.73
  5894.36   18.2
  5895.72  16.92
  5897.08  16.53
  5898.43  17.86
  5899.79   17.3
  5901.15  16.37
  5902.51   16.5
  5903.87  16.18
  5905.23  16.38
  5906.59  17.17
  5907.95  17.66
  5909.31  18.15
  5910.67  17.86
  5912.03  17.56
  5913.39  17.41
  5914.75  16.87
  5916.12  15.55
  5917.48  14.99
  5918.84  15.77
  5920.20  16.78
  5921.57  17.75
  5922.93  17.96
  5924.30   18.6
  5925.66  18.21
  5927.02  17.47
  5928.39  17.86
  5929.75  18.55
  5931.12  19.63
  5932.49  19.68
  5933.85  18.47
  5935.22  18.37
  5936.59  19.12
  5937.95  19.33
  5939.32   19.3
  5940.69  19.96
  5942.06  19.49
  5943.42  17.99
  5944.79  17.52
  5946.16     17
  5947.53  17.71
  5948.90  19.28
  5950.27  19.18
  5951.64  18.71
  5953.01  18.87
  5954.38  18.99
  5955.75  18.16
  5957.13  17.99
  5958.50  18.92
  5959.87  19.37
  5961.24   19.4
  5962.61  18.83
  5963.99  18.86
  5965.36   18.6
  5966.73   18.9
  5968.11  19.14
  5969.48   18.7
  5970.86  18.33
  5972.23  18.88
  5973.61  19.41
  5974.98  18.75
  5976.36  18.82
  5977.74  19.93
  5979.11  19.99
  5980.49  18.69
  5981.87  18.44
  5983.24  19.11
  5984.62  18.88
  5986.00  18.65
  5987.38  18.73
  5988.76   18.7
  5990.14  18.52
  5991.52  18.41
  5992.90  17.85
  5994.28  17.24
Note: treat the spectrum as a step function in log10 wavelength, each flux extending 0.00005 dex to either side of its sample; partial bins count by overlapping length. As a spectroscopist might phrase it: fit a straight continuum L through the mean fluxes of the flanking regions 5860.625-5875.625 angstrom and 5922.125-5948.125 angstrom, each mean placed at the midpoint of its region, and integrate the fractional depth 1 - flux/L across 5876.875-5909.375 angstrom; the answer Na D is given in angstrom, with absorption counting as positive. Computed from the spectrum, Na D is 3.5 angstrom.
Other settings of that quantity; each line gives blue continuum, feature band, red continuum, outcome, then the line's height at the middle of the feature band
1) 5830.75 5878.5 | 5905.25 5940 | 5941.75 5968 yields 1.7 angstrom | 18.7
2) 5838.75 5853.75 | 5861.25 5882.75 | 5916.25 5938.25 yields 0.6 angstrom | 19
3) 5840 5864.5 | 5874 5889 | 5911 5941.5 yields 1.3 angstrom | 18.7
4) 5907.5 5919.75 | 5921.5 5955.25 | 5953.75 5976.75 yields -1.5 angstrom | 17.8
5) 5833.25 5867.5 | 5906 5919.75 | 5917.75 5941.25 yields 1.2 angstrom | 18.5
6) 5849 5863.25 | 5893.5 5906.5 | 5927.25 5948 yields 1.2 angstrom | 18.6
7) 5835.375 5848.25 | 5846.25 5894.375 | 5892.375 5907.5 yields 0.8 angstrom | 18.3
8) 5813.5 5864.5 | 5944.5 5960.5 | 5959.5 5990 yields 0.4 angstrom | 19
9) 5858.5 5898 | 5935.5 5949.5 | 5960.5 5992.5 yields -0.1 angstrom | 18.5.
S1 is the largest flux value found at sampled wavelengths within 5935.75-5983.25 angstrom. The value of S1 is 19.99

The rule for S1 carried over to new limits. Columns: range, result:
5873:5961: 19.96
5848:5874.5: 20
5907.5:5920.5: 18.15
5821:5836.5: 20.15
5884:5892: 16.76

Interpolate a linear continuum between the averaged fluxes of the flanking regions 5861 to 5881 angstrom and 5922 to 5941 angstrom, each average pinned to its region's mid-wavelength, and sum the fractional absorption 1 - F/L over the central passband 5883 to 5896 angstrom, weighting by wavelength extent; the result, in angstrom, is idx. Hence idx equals 1.6 angstrom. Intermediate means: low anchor 18.5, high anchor 18.7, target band 16.2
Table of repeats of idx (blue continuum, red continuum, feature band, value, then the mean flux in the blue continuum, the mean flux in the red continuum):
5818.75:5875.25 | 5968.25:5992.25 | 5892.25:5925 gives 3.4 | 19.1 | 18.9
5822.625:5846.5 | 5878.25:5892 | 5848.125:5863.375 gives -0.4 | 19.5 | 16.5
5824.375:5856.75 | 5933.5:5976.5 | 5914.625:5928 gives 1.4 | 19.4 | 18.8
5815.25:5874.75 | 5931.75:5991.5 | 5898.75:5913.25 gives 1.4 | 19.1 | 18.8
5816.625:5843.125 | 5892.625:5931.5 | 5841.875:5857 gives -0.6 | 19.2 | 17.3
